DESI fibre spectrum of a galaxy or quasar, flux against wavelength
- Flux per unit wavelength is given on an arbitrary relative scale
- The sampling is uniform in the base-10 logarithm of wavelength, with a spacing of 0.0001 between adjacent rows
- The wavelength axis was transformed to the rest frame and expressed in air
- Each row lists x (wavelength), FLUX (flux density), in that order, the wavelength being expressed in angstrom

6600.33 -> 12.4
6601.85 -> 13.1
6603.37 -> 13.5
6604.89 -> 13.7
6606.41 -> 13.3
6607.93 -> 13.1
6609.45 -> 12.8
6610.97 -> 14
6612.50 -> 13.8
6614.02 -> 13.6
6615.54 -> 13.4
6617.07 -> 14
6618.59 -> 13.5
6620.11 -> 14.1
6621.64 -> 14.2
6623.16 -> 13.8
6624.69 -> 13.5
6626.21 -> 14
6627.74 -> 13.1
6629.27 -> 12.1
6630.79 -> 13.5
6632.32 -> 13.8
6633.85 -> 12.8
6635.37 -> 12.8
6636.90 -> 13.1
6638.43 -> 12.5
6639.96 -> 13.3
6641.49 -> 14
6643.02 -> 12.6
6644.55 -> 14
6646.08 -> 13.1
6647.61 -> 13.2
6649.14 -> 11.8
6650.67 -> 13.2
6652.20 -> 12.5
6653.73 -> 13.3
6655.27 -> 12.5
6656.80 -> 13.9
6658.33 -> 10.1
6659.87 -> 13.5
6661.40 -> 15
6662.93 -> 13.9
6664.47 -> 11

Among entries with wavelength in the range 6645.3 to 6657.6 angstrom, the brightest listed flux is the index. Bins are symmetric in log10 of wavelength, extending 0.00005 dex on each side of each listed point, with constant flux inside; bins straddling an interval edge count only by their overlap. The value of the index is 13.9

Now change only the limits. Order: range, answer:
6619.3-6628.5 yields 14.2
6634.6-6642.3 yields 14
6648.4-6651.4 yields 13.2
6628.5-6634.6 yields 13.8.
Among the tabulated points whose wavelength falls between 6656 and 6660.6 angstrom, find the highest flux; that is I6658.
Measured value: 13.9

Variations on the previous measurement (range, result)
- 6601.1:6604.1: 13.5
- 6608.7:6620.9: 14.1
